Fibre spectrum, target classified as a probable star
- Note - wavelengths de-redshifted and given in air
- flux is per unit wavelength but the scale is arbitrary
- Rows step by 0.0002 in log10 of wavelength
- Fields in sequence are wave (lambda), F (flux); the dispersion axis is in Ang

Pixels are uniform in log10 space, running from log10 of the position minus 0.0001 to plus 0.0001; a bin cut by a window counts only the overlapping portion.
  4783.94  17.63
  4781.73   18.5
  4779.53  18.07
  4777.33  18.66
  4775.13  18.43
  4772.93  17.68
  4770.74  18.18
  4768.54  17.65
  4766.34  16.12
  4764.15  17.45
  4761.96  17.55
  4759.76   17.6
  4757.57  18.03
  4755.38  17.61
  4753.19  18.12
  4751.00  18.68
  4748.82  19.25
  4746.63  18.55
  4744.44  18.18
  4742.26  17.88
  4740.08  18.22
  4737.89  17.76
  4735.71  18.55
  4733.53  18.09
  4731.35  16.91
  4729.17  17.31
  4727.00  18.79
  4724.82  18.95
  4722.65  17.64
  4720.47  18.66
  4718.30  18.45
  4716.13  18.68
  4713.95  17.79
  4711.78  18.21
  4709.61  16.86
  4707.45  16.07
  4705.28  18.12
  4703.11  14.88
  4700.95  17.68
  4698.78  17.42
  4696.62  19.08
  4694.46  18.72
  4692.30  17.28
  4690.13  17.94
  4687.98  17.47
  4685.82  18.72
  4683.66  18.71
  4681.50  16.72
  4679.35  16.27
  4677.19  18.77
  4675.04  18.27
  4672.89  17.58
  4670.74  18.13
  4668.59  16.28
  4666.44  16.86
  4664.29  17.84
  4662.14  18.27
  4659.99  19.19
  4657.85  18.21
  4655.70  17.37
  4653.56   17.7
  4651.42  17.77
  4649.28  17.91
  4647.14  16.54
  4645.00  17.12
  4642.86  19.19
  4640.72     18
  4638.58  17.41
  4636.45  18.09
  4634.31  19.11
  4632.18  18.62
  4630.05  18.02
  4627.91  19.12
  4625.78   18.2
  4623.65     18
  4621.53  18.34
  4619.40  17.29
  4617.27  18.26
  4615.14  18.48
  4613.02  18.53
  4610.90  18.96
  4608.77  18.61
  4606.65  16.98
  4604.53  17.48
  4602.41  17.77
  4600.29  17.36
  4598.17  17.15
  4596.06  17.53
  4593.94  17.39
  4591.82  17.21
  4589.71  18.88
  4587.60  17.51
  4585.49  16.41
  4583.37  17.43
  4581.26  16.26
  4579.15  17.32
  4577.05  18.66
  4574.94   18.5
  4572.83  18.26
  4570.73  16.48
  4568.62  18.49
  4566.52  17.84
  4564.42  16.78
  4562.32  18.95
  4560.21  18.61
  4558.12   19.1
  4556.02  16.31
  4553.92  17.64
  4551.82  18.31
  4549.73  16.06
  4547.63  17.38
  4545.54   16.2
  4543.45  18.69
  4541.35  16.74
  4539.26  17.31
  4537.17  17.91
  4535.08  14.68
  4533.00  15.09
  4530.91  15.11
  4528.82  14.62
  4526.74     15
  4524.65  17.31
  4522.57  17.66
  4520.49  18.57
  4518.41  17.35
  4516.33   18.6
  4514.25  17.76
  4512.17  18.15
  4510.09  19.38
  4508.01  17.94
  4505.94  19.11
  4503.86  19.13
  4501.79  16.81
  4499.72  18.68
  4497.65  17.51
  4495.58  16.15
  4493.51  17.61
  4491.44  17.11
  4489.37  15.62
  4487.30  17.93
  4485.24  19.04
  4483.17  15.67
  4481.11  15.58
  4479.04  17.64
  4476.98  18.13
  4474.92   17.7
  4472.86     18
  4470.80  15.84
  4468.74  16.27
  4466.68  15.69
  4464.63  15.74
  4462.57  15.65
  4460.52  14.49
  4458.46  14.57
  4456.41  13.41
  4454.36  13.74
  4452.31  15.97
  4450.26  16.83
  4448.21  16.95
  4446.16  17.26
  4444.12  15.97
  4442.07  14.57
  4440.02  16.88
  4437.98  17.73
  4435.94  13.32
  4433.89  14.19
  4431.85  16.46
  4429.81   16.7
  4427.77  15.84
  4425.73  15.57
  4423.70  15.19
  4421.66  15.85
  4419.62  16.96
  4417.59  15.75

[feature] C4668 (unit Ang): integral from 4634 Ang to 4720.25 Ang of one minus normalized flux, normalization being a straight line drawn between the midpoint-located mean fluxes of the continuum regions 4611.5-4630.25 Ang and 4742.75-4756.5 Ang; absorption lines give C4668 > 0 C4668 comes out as 2.6 Ang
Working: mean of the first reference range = 18.3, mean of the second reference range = 18.4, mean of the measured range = 17.8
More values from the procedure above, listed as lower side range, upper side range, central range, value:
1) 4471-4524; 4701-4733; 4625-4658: -0.6 Ang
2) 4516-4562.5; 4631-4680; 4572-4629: -1.2 Ang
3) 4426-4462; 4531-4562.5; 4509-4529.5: -0.9 Ang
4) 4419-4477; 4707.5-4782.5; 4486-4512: -2.5 Ang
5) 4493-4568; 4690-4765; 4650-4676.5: -0.1 Ang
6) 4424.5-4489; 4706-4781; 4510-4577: -2.7 Ang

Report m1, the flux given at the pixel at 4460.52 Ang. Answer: 14.49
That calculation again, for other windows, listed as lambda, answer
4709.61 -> 16.86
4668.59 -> 16.28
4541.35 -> 16.74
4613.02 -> 18.53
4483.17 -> 15.67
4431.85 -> 16.46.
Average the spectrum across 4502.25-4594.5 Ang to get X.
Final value 17.5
